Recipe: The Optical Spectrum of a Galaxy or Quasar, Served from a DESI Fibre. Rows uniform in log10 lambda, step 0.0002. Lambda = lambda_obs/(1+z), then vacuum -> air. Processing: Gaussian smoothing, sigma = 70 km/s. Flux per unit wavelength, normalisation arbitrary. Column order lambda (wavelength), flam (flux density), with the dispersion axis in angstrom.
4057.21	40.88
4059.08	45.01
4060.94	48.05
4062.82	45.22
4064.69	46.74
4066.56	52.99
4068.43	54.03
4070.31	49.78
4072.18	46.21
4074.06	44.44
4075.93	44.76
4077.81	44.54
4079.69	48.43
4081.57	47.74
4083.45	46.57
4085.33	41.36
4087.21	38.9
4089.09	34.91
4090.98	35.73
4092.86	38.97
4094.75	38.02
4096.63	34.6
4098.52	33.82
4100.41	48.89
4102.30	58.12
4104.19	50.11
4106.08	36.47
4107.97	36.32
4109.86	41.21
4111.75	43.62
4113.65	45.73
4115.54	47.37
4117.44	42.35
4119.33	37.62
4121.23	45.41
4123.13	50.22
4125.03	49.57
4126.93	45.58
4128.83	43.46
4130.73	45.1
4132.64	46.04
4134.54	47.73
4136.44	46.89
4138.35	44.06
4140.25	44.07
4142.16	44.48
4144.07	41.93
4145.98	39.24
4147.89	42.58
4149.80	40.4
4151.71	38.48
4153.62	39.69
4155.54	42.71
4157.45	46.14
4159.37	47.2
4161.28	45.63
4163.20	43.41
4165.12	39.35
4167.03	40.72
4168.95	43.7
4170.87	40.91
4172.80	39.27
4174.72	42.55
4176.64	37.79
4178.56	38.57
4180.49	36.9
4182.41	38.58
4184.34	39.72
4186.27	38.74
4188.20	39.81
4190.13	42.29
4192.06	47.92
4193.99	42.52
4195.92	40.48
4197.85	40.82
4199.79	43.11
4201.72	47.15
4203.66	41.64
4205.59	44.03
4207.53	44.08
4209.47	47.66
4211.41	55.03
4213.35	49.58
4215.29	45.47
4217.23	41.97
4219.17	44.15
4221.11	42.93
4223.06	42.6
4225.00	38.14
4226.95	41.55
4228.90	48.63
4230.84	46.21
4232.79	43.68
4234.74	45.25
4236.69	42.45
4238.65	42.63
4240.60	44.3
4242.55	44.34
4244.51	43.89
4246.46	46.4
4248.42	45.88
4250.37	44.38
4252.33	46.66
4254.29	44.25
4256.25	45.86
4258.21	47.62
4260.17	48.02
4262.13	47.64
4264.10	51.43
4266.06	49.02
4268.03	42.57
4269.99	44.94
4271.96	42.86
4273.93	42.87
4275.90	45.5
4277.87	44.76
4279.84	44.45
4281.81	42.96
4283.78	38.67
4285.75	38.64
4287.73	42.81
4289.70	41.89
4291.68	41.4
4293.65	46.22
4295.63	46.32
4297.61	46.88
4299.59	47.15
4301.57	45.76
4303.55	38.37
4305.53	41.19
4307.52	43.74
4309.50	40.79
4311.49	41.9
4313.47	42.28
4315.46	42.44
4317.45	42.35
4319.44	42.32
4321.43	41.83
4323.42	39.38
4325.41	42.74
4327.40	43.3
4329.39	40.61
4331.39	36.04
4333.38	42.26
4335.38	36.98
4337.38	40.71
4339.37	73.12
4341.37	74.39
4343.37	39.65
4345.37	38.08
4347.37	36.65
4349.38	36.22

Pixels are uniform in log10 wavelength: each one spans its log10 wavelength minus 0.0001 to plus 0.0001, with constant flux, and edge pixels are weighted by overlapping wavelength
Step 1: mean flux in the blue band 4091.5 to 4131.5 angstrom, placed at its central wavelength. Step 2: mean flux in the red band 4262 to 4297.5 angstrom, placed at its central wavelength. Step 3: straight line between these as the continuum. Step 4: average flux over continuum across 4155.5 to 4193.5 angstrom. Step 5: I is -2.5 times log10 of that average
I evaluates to 0.05 mag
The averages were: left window 43.4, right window 44.1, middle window 41.6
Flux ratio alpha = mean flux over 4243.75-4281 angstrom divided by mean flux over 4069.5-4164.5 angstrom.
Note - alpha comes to 1.05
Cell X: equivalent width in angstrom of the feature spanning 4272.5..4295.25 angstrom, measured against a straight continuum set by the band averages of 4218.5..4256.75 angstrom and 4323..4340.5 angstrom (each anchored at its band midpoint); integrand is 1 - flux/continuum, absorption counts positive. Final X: 0.7 angstrom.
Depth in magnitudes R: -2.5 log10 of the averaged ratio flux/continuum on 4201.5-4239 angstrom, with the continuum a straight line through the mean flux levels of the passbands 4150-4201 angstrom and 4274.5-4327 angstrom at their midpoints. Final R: -0.07 mag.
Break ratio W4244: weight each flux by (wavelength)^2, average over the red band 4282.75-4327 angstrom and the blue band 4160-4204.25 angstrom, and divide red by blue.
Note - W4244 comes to 1.09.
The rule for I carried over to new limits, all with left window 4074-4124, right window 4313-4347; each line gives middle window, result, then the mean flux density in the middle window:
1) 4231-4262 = -0.031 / 45.1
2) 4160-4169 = 0.016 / 42.7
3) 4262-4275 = -0.041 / 45.8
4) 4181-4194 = 0.060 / 41.1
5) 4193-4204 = 0.021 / 42.7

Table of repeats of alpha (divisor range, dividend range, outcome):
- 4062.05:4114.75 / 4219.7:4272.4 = 1.03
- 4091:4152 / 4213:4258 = 1.02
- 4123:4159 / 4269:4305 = 0.99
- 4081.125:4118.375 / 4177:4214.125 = 1.02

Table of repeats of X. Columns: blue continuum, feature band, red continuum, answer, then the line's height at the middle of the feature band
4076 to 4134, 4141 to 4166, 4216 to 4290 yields 0.68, 43.6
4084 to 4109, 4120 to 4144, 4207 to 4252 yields -2.35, 41.7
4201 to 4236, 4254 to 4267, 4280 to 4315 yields -1.21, 43.8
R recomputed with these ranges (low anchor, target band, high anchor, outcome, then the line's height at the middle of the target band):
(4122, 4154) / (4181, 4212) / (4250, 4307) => 0.03 mag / 44.3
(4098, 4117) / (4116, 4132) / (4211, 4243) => -0.02 mag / 44.4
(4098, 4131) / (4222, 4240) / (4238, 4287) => 0.03 mag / 44.8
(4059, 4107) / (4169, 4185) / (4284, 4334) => 0.10 mag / 43.5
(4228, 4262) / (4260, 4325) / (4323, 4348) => 0.04 mag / 45.3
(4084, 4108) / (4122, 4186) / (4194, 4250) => -0.01 mag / 42.4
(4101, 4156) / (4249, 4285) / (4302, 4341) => -0.04 mag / 43.5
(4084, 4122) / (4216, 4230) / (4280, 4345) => 0.00 mag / 42.9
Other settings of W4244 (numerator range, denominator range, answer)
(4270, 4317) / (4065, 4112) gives 1.09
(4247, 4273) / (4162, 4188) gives 1.20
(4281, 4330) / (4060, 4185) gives 1.07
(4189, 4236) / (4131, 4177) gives 1.07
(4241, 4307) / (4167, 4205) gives 1.13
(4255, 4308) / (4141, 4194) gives 1.13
